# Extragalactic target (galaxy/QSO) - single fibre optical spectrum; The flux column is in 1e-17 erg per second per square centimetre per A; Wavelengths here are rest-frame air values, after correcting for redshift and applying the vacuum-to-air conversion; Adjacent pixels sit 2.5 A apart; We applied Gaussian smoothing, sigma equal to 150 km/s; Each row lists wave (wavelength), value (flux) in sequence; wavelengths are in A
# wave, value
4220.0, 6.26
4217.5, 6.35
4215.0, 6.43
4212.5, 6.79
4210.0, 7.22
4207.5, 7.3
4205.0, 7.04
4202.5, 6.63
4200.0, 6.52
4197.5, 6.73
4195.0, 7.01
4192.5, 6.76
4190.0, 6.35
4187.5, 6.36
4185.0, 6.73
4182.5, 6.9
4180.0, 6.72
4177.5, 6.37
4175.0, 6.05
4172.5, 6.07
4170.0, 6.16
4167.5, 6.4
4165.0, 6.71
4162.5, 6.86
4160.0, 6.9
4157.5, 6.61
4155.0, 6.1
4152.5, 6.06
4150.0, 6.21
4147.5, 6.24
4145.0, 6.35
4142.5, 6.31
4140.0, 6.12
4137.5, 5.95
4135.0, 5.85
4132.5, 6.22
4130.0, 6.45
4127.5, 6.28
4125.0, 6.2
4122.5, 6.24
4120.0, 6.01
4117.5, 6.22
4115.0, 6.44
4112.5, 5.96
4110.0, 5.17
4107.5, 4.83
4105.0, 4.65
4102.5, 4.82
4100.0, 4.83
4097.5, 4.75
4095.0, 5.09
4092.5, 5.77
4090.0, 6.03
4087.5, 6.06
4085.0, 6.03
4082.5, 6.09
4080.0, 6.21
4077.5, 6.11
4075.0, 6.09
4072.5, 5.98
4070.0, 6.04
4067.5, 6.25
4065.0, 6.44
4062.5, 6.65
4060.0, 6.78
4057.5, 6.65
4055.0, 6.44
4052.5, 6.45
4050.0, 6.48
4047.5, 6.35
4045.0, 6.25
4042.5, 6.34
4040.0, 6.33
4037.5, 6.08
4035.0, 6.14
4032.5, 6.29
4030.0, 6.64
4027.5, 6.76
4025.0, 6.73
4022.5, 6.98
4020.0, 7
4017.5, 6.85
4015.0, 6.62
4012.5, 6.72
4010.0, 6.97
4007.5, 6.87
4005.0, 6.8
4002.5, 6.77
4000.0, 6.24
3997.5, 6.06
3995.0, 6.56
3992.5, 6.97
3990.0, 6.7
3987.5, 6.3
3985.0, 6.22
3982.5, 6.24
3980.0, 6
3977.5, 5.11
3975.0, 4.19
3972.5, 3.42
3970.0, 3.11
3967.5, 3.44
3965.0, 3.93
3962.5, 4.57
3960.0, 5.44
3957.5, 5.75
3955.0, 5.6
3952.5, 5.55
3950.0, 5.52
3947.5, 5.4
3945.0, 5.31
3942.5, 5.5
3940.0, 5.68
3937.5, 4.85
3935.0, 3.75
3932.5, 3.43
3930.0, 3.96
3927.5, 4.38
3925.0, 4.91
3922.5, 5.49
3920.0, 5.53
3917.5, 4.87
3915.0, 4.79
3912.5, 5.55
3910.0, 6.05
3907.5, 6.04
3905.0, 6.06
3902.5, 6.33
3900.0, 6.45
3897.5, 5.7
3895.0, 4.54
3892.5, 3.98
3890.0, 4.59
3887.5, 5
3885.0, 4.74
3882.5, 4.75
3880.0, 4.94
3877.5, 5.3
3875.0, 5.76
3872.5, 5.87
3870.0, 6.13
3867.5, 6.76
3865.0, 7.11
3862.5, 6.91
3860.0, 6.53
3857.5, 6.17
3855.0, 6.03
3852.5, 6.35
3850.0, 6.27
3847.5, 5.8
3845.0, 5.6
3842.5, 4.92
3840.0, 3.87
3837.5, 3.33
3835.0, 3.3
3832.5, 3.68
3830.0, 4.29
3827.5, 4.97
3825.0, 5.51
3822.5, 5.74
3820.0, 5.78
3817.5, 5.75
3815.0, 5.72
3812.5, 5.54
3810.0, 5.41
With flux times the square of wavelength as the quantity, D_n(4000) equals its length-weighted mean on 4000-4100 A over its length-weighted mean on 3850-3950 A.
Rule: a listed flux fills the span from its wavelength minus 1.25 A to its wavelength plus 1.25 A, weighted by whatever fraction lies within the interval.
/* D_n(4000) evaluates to 1.26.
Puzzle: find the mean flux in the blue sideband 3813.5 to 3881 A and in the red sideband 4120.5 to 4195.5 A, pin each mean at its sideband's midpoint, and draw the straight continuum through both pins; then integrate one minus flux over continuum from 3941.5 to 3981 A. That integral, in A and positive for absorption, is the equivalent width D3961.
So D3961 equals 6.5 A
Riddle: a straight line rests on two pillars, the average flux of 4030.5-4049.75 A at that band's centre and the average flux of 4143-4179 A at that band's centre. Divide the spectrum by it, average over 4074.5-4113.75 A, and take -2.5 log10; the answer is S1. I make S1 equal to 0.15 mag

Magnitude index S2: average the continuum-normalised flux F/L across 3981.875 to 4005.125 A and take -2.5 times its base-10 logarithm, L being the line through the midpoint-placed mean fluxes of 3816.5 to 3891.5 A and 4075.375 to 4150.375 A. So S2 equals -0.15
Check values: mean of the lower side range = 5.39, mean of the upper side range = 5.85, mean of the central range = 6.48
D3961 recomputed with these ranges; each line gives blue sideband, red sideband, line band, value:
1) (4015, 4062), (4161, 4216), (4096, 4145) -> 6.2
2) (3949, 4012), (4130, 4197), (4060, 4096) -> -0.3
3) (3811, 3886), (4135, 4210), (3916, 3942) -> 4.6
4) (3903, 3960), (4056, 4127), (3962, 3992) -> 2.3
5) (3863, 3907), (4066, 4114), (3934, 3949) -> 1.3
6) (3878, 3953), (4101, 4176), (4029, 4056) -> -3.2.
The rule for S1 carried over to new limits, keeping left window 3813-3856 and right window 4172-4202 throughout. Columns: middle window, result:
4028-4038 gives -0.07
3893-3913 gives -0.07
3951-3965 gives 0.07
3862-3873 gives -0.25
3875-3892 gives 0.09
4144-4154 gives 0.03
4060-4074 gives -0.04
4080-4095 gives 0.04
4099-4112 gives 0.26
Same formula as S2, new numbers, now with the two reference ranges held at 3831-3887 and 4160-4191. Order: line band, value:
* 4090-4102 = 0.20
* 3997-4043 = -0.11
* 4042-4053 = -0.05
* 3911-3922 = 0.08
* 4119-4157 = 0.03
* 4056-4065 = -0.09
